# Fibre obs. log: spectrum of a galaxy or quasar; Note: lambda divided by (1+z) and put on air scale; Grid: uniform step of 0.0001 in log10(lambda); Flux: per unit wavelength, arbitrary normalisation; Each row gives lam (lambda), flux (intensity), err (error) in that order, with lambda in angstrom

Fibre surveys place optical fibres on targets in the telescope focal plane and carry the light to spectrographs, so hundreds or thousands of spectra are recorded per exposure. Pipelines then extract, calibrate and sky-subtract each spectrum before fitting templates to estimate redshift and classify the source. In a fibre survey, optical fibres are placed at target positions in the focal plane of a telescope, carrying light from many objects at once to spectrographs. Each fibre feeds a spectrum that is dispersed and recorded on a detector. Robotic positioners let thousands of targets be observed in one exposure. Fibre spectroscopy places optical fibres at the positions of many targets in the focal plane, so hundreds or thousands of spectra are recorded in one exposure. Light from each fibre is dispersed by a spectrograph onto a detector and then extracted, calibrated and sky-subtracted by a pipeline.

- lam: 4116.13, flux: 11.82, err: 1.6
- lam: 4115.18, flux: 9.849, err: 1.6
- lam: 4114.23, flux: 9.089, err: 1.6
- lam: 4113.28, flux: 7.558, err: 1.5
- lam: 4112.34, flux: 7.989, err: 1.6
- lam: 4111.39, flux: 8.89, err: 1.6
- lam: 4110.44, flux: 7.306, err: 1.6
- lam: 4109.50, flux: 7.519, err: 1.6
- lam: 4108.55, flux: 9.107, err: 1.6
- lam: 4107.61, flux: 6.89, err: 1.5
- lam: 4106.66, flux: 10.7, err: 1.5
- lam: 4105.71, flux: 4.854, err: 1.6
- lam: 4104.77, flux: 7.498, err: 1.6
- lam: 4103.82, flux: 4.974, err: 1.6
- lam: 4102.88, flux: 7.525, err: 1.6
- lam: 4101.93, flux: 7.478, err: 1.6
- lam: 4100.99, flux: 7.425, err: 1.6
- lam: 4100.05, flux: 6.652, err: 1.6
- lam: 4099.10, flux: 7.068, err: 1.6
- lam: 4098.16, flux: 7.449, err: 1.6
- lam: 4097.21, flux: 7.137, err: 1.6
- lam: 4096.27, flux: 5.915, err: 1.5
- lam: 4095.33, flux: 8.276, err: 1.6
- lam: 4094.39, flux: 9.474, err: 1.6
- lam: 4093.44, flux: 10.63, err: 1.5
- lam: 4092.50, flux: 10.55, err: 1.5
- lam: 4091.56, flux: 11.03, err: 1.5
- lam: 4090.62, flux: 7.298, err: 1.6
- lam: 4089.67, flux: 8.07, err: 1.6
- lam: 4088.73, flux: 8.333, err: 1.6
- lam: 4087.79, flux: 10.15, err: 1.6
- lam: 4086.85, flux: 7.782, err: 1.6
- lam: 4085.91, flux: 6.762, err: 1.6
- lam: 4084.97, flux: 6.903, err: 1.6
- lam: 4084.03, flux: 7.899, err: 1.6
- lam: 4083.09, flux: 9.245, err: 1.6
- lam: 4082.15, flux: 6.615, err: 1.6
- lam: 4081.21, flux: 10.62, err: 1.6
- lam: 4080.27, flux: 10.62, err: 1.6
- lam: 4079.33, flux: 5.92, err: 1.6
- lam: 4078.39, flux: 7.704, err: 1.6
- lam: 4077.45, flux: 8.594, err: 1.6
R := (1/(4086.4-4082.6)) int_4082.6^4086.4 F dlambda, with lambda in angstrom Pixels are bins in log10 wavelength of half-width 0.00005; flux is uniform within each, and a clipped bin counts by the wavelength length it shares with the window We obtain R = 7.7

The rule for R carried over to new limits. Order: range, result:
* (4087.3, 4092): 8.95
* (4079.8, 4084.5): 9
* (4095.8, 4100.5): 6.84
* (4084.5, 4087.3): 7.15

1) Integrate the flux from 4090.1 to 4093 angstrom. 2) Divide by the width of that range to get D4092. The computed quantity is 9.61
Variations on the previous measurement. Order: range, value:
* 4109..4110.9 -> 7.44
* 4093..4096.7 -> 8.58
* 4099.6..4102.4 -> 7.21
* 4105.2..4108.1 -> 7.5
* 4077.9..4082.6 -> 8.3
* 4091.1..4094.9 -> 10.4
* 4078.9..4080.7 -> 8.27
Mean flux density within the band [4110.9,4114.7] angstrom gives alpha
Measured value 8.37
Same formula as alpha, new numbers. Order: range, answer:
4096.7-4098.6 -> 7.25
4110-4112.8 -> 8.05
